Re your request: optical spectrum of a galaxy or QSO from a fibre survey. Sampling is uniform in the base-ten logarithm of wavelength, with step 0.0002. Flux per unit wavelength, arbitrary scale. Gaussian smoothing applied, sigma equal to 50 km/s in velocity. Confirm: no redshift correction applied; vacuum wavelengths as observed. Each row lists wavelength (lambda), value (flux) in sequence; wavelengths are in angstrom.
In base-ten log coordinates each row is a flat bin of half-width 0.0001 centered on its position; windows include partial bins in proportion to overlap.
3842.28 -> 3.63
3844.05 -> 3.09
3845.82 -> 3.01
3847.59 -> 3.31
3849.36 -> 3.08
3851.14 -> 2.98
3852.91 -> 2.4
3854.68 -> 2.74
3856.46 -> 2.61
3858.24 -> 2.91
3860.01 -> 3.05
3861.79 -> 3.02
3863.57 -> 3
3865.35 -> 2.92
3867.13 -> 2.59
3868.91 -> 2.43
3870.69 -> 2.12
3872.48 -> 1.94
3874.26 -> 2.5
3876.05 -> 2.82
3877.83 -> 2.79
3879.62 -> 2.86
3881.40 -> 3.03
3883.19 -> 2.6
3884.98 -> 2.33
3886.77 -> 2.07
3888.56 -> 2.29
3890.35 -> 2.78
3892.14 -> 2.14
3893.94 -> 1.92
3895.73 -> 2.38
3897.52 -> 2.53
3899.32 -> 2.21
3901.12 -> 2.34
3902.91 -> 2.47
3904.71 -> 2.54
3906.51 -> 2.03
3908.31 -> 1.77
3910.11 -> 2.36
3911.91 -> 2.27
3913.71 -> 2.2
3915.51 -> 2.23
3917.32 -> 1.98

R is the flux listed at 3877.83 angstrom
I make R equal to 2.79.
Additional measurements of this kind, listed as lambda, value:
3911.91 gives 2.27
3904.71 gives 2.54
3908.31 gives 1.77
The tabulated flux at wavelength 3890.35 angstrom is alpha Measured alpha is 2.78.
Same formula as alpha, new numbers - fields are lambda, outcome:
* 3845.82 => 3.01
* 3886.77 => 2.07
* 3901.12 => 2.34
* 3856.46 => 2.61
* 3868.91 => 2.43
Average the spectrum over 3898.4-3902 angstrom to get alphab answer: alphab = 2.27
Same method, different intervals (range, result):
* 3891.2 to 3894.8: 2.04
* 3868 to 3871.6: 2.27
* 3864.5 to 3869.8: 2.65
